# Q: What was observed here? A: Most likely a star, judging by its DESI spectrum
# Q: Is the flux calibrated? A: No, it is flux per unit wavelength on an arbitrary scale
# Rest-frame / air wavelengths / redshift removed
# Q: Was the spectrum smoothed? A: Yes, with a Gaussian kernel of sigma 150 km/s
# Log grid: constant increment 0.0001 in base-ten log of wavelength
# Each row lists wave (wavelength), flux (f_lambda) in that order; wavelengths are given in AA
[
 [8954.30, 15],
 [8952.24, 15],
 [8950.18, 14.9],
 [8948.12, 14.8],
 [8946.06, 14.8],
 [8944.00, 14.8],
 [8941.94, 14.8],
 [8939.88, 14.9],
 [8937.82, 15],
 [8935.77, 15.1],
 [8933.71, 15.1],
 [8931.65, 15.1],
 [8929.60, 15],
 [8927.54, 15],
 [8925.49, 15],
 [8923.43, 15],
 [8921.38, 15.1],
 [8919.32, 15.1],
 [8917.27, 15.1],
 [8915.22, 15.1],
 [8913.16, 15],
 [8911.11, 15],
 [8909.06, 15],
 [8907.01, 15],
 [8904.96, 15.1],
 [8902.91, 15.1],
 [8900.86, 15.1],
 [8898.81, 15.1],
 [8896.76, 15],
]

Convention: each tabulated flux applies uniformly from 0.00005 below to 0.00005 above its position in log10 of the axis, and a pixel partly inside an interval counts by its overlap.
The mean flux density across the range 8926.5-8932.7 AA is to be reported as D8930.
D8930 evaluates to 15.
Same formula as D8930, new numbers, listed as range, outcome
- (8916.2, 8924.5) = 15.1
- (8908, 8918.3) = 15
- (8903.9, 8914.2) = 15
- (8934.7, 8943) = 15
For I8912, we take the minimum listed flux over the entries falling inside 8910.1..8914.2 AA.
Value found 15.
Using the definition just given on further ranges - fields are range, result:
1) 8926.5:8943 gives 14.8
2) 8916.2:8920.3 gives 15.1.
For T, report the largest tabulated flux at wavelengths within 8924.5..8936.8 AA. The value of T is 15.1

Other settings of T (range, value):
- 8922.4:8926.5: 15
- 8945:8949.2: 14.8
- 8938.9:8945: 14.9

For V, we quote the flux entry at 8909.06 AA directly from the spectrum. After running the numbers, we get 15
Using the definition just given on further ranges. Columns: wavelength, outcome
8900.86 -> 15.1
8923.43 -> 15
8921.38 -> 15.1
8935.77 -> 15.1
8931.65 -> 15.1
